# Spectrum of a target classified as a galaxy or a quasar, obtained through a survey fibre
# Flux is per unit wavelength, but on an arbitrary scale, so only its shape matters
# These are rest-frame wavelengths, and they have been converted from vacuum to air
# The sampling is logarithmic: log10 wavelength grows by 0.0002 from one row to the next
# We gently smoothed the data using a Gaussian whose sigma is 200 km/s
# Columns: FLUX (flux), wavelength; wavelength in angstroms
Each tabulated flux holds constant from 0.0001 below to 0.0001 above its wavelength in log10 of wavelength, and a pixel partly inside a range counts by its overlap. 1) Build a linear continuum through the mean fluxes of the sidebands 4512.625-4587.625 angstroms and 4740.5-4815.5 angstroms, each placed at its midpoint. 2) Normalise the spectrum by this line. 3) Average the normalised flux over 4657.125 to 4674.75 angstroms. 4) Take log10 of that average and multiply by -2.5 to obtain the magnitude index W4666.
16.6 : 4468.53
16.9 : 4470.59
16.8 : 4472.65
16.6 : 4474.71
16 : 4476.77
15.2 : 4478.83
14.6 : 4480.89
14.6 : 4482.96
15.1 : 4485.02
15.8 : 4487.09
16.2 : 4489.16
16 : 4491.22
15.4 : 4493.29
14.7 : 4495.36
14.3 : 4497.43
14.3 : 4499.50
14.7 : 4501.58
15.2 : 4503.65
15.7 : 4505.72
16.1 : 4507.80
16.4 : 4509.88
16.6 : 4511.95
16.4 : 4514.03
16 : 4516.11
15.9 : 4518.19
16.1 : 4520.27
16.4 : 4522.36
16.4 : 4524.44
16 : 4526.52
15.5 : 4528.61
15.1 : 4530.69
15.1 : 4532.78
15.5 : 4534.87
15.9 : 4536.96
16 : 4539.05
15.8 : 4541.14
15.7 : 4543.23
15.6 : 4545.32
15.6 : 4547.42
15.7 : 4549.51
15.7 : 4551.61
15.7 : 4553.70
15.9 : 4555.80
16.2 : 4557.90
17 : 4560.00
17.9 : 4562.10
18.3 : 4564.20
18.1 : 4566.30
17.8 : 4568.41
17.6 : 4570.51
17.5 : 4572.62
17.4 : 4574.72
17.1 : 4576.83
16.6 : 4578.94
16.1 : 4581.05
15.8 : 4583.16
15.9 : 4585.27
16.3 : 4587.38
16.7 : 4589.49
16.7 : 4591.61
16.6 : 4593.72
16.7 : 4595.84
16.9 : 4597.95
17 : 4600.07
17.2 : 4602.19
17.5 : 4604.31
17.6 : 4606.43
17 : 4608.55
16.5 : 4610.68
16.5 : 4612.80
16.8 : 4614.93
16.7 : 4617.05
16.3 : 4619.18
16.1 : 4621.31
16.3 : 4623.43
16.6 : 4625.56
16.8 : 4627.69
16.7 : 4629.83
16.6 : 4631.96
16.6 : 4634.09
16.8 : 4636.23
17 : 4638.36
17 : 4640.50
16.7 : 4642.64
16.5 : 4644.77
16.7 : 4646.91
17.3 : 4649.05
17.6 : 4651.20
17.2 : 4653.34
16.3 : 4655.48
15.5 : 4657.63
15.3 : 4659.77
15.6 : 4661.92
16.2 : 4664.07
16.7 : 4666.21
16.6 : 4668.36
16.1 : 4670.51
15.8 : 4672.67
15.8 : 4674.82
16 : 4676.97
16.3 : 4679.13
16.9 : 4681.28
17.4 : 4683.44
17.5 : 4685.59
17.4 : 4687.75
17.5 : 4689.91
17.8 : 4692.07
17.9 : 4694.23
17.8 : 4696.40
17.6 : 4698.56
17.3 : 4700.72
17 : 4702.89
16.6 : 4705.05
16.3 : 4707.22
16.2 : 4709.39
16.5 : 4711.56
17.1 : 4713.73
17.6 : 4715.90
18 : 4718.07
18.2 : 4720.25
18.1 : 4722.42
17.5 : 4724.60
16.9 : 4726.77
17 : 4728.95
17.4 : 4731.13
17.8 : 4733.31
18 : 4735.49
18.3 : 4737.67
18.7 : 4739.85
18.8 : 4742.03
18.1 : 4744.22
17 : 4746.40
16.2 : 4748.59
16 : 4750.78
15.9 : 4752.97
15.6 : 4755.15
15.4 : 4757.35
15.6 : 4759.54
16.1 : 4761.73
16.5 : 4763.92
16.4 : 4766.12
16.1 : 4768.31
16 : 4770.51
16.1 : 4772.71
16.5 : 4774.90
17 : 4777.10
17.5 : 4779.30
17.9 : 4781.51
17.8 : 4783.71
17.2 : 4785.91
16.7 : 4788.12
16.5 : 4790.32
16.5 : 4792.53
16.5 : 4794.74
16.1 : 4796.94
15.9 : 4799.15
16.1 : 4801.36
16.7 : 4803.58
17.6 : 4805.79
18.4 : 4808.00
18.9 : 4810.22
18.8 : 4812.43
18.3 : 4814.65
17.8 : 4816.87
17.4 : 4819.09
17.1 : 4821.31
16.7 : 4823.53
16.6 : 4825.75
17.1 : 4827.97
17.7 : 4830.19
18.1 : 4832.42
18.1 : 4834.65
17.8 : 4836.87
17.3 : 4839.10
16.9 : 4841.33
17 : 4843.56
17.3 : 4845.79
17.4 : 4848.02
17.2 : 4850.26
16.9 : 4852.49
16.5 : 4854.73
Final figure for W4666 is 0.04 mag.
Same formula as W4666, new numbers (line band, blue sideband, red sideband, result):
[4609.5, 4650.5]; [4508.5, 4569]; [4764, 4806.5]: -0.02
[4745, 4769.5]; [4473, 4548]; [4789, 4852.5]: 0.06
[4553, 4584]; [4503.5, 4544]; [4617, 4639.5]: -0.05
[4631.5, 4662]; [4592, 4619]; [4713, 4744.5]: 0.04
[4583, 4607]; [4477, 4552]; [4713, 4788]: -0.04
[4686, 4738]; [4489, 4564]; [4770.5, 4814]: -0.04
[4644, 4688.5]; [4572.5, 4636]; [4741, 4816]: 0.02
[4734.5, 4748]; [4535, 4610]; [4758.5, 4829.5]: -0.07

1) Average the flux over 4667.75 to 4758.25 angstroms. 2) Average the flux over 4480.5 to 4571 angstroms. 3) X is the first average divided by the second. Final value 1.07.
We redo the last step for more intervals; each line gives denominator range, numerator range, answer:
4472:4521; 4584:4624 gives 1.07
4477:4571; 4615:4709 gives 1.05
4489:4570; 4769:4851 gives 1.08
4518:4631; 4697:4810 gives 1.03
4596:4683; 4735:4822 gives 1.02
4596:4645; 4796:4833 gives 1.04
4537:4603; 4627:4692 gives 1.00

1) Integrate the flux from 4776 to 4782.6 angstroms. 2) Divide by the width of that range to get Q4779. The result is 17.4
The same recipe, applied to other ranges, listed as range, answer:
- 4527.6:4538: 15.4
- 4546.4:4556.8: 15.7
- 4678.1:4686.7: 17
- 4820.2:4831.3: 17.1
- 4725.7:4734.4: 17.3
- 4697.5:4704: 17.3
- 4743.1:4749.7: 17.1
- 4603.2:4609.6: 17.4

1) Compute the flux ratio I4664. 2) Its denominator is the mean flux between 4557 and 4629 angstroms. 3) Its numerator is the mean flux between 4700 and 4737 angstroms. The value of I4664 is 1.02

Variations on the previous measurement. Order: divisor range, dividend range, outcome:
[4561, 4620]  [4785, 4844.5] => 1.02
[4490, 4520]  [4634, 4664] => 1.06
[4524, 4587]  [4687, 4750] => 1.07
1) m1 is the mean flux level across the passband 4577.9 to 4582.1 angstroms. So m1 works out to 16.3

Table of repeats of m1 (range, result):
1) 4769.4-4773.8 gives 16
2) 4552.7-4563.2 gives 16.5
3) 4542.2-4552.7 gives 15.7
